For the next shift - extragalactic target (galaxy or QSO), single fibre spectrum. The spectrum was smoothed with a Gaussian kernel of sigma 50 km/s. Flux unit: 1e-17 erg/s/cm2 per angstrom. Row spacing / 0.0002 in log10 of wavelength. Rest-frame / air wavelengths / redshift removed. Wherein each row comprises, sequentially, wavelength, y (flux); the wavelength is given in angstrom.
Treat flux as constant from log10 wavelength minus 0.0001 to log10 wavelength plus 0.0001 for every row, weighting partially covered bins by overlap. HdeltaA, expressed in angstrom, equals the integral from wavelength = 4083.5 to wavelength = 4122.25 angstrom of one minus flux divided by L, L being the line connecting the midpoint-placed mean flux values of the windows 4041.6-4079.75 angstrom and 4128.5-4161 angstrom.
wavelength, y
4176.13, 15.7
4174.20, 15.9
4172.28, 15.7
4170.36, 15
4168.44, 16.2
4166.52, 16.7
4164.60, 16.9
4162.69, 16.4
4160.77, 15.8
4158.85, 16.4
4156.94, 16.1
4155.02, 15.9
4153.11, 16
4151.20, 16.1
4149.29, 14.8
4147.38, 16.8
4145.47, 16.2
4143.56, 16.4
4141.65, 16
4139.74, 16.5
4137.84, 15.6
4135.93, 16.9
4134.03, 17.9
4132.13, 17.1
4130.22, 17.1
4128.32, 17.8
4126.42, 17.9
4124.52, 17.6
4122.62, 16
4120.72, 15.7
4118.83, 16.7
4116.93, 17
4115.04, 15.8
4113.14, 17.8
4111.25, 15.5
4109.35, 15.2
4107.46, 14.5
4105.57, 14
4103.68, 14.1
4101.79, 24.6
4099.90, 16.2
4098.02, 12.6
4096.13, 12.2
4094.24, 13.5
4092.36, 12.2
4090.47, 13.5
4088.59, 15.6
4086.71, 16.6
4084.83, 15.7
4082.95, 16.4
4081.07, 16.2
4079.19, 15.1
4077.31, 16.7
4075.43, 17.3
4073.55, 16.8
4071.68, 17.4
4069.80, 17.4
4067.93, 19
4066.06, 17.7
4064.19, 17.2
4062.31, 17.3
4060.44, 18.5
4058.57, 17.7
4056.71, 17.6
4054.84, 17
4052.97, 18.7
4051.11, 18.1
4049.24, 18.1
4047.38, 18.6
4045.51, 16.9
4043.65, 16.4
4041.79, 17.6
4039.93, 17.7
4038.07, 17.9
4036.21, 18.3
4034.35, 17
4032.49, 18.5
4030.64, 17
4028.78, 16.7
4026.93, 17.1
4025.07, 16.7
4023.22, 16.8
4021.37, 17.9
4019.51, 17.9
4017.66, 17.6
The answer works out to 3.3 angstrom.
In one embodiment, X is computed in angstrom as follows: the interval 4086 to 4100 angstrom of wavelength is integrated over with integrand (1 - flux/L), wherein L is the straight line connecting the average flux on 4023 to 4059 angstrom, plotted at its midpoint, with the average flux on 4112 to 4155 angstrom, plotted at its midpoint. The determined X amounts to 2.58 angstrom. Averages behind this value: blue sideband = 17.5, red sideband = 16.6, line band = 13.9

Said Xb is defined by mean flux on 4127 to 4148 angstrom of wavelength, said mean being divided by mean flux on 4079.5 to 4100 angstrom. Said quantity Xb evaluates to 1.2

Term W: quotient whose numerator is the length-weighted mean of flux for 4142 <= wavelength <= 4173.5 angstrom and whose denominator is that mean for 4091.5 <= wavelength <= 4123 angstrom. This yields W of 1.04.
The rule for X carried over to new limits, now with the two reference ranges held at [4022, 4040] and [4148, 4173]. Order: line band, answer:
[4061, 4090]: 0.2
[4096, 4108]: 0.7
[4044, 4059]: -0.6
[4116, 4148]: -0.9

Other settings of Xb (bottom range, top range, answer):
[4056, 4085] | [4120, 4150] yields 0.97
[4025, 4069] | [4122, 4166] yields 0.94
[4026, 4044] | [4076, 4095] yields 0.87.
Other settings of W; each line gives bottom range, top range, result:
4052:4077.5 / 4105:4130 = 0.93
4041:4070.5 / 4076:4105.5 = 0.87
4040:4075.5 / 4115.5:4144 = 0.95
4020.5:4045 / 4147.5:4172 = 0.92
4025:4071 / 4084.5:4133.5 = 0.90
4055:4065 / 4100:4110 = 0.94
